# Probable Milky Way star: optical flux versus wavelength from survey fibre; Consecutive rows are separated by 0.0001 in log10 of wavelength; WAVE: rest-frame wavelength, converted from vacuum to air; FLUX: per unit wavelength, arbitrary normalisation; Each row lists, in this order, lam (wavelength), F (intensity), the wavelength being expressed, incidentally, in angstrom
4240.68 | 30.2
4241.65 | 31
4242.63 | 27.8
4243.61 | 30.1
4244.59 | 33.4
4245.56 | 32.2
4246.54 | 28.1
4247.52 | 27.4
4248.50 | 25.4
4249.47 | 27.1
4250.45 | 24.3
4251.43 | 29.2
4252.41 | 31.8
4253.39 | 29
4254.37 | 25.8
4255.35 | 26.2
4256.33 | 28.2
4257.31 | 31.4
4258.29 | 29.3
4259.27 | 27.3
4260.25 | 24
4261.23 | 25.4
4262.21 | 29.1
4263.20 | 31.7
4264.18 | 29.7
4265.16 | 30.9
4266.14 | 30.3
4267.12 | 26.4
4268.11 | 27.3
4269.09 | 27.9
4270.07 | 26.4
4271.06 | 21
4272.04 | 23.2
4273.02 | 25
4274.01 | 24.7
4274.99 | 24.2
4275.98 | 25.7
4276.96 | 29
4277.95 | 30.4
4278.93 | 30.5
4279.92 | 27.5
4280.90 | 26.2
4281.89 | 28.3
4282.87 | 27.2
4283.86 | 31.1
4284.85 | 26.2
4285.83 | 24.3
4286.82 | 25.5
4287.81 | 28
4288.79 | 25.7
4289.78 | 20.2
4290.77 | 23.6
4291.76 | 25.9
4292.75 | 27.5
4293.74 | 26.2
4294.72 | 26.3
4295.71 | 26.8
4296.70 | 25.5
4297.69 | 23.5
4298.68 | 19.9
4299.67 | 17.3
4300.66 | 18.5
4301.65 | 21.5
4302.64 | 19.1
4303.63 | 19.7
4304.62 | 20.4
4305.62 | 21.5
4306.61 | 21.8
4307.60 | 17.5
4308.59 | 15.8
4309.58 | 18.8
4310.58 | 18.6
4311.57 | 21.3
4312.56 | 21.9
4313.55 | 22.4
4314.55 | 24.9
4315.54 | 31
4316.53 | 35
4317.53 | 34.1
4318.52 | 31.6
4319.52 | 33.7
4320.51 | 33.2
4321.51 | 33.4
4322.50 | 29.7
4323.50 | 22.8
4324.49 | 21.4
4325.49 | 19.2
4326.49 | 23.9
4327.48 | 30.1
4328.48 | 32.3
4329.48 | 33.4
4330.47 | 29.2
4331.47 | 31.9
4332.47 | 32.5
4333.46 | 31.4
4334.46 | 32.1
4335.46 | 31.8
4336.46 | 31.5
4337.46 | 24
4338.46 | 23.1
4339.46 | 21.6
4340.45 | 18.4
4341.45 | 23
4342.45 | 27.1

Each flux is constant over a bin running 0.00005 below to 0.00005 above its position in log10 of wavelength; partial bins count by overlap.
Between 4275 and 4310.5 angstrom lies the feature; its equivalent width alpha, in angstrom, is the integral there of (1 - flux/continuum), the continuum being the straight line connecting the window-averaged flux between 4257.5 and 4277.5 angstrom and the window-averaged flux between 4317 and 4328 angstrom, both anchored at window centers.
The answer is 4.6 angstrom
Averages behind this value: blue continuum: 27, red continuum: 28.5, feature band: 24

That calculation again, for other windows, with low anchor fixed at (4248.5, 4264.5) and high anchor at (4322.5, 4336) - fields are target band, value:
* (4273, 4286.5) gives 0.5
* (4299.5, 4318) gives 4.1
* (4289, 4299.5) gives 1.5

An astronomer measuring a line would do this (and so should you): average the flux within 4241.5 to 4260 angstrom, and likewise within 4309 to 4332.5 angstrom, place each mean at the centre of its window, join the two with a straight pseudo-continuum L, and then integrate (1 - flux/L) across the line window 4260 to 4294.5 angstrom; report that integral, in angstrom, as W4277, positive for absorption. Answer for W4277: 1.8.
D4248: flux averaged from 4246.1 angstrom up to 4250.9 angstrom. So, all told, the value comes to 26.5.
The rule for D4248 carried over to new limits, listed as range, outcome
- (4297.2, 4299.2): 21.6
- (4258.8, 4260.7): 25.7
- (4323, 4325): 22.1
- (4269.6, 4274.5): 24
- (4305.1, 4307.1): 21.6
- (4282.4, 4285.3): 28.1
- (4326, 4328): 27.1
